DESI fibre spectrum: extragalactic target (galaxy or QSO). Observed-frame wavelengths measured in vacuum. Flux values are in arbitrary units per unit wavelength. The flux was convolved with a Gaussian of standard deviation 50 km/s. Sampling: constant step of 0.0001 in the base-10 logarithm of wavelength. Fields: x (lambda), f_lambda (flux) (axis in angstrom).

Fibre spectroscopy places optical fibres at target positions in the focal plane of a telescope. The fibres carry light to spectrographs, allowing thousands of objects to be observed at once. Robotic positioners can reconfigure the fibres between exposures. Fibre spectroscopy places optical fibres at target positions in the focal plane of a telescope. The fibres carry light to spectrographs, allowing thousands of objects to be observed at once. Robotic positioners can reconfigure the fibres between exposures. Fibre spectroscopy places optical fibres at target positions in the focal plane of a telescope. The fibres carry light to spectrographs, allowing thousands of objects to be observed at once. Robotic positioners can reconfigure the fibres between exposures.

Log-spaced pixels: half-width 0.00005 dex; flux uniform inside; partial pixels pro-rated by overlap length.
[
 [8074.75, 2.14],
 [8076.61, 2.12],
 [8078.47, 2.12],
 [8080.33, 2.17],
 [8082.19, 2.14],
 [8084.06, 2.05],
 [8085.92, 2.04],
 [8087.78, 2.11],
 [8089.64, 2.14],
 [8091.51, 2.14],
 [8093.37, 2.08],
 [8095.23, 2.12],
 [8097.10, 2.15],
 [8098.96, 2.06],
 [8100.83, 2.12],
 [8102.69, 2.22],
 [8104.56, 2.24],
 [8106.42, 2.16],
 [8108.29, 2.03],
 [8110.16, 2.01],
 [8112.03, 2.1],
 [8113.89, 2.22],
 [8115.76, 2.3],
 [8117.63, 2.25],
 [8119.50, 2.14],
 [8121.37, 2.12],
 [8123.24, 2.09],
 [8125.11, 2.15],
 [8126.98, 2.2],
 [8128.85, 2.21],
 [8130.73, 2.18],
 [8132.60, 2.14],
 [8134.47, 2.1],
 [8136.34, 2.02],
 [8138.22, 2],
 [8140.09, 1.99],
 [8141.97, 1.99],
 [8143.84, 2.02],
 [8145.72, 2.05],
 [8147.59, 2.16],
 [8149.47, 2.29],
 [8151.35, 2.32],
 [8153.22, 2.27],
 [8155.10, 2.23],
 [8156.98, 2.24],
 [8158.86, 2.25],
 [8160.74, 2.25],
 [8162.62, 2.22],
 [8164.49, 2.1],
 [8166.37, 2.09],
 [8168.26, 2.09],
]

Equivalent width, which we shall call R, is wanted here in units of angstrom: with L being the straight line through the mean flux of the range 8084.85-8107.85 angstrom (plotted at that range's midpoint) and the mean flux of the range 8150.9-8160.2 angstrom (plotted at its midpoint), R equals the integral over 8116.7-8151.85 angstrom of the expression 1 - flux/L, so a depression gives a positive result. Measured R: 1.4 angstrom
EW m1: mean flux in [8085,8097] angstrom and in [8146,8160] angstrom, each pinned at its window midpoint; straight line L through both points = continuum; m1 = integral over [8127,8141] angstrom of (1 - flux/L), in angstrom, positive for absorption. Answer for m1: 0.6 angstrom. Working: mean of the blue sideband 2.11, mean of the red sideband 2.24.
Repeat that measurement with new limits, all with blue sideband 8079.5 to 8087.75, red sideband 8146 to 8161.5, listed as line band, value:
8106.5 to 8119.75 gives 0.05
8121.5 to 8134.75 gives 0.22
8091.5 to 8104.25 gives -0.02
